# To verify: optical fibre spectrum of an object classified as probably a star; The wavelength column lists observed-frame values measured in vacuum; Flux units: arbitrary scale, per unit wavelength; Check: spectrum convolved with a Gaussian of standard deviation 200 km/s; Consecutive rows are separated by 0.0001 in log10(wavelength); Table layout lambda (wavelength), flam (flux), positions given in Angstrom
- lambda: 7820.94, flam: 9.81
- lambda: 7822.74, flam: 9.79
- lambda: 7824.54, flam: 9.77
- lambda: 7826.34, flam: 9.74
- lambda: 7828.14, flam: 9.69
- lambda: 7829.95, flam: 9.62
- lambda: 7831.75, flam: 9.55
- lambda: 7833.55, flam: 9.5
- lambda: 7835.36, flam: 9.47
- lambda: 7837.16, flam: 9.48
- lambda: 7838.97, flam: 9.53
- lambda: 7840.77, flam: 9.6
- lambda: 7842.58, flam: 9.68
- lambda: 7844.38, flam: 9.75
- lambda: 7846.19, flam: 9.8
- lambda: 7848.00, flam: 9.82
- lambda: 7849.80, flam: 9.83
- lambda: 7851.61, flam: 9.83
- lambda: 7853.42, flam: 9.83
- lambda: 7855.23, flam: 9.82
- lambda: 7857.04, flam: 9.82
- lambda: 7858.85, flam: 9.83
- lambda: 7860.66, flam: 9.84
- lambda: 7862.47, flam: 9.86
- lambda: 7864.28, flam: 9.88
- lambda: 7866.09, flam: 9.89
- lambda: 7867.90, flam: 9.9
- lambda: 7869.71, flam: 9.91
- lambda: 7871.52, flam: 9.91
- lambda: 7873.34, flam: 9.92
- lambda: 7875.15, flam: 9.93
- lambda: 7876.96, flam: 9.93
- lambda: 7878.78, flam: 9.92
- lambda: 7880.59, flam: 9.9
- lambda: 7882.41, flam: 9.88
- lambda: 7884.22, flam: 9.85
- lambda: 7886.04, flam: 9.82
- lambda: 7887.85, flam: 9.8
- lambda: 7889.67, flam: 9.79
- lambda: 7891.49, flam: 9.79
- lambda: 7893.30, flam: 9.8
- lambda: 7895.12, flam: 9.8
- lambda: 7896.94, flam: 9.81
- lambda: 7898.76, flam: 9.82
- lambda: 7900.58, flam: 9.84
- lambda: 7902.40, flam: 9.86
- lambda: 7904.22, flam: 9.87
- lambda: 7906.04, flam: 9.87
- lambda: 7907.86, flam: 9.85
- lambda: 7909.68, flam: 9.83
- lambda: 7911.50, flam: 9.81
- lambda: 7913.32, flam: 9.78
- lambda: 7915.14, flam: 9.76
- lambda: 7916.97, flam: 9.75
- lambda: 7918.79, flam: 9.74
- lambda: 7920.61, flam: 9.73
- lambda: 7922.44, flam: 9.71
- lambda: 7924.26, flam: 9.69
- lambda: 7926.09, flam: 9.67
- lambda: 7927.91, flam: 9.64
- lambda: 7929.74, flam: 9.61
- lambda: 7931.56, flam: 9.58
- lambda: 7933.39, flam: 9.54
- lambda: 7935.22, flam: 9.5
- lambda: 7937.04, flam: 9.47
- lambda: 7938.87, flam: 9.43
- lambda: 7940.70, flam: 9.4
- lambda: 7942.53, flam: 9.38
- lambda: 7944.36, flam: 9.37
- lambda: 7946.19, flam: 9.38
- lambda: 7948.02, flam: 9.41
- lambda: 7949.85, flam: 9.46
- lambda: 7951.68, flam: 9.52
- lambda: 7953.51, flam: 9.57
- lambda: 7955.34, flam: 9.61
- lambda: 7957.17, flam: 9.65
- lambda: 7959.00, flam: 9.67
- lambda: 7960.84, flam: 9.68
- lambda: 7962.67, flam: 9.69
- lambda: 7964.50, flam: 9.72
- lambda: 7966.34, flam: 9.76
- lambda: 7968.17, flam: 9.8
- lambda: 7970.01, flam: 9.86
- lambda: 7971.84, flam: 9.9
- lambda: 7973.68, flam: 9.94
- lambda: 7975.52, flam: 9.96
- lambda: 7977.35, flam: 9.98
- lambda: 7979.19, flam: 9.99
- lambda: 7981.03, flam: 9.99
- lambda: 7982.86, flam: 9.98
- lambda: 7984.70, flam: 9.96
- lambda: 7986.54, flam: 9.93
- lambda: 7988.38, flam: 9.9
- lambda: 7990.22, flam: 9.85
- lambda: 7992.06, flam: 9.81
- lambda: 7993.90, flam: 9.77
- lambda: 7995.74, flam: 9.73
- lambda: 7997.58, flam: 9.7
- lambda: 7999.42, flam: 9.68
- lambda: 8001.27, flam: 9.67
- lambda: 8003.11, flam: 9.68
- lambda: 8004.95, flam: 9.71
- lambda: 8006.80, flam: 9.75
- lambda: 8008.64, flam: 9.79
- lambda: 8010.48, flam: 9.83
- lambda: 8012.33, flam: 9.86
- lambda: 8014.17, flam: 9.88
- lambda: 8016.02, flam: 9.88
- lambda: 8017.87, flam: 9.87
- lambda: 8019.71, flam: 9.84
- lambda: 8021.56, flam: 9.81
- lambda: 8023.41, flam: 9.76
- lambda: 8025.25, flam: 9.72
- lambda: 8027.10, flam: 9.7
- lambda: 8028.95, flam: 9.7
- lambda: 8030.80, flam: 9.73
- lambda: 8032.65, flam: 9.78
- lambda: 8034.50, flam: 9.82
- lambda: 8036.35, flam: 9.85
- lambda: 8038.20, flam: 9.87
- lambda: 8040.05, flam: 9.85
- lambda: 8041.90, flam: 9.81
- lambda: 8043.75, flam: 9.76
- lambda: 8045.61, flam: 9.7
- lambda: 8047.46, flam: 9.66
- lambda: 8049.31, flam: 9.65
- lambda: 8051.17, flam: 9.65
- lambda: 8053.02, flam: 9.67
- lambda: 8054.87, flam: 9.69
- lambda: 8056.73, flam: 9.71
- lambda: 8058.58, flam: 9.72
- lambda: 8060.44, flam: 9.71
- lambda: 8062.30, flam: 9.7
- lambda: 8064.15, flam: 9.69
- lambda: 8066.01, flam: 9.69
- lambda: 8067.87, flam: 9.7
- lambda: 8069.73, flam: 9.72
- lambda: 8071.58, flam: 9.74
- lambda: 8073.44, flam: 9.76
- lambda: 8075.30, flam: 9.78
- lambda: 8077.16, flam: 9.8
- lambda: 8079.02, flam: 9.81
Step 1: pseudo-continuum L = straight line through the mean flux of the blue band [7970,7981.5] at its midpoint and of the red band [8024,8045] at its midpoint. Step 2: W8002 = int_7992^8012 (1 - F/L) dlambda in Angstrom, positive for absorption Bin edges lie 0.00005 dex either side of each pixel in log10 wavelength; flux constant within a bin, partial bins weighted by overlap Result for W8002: 0.3 Angstrom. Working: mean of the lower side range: 9.95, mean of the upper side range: 9.78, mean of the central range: 9.74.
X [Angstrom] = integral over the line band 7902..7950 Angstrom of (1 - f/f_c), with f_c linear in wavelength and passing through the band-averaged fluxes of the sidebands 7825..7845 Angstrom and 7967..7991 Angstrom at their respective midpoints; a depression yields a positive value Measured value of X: 0.9 Angstrom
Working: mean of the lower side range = 9.6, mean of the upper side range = 9.93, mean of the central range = 9.63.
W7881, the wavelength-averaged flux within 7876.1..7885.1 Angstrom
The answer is 9.89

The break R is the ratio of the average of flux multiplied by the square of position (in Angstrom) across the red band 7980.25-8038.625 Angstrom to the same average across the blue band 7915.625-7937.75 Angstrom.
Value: 1.0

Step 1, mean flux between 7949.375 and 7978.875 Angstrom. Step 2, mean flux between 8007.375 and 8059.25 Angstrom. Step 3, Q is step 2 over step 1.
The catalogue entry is 1.0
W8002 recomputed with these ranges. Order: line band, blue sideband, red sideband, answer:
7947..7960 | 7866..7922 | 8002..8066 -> 0.33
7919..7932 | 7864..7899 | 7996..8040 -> 0.22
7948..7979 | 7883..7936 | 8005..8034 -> 0.13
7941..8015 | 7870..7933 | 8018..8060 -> 0.24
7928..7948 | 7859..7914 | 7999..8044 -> 0.73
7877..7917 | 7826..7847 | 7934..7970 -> -1.03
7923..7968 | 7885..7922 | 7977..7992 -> 1.41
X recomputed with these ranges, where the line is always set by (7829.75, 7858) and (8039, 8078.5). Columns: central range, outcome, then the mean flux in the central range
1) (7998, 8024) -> -0.19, 9.78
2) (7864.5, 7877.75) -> -0.30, 9.92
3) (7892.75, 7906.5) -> -0.20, 9.83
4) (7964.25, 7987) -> -0.47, 9.91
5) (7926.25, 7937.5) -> 0.15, 9.57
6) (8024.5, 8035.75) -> -0.03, 9.74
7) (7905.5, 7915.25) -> -0.12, 9.83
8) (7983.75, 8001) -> -0.17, 9.8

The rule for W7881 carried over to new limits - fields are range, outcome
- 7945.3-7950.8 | 9.42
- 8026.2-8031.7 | 9.71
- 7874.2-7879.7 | 9.94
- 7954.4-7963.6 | 9.67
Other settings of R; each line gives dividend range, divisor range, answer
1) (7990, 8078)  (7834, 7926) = 1.03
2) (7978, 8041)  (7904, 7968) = 1.04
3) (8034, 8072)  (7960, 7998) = 1.01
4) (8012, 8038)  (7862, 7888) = 1.03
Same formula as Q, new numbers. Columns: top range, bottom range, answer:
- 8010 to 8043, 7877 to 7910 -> 1.00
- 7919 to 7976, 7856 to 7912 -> 0.98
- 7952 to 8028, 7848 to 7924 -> 1.00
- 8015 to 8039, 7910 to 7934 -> 1.01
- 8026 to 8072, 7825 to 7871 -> 1.00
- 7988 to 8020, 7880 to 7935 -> 1.00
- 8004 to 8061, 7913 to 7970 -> 1.02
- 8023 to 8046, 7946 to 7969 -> 1.02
